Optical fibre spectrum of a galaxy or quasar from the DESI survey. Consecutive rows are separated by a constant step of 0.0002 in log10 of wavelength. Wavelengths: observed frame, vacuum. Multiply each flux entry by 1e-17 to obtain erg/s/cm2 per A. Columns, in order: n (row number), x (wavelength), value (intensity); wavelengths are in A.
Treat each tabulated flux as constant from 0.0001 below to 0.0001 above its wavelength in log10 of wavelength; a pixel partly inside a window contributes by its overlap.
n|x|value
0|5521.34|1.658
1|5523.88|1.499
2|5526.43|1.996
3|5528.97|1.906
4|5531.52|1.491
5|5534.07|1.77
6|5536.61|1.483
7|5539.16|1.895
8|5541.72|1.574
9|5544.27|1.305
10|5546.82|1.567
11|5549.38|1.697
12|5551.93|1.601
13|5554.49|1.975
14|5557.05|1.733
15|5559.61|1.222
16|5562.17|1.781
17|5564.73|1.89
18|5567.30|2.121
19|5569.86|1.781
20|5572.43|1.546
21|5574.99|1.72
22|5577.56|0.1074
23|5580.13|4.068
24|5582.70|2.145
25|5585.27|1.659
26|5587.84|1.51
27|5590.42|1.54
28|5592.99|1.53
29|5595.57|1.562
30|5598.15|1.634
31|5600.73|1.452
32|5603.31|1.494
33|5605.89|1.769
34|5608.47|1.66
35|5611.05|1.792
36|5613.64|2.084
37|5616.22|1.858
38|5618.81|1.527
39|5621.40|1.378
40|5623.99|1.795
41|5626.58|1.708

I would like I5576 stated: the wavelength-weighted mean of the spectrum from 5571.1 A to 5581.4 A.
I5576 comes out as 1.86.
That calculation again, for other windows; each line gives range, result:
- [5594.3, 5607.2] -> 1.58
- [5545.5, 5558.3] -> 1.71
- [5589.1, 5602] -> 1.54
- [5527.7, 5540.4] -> 1.71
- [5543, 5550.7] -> 1.52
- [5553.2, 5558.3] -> 1.85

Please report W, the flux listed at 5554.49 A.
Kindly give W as 1.975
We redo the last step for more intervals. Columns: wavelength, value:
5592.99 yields 1.53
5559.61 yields 1.222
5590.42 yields 1.54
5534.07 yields 1.77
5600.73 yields 1.452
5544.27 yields 1.305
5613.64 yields 2.084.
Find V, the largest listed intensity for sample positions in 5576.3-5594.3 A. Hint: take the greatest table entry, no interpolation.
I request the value 4.068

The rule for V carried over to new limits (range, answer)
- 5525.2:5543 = 1.996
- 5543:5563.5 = 1.975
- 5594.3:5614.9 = 2.084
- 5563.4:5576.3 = 2.121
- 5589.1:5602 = 1.634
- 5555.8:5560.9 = 1.733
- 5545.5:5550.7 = 1.697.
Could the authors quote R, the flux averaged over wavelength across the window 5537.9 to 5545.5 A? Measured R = 1.59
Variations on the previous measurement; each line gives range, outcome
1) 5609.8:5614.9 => 1.94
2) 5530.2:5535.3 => 1.63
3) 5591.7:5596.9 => 1.55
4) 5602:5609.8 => 1.64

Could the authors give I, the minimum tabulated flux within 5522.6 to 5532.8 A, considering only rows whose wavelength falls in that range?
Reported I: 1.491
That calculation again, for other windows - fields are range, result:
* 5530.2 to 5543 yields 1.483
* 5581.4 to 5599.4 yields 1.51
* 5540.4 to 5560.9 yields 1.222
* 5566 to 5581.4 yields 0.1074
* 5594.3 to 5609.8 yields 1.452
